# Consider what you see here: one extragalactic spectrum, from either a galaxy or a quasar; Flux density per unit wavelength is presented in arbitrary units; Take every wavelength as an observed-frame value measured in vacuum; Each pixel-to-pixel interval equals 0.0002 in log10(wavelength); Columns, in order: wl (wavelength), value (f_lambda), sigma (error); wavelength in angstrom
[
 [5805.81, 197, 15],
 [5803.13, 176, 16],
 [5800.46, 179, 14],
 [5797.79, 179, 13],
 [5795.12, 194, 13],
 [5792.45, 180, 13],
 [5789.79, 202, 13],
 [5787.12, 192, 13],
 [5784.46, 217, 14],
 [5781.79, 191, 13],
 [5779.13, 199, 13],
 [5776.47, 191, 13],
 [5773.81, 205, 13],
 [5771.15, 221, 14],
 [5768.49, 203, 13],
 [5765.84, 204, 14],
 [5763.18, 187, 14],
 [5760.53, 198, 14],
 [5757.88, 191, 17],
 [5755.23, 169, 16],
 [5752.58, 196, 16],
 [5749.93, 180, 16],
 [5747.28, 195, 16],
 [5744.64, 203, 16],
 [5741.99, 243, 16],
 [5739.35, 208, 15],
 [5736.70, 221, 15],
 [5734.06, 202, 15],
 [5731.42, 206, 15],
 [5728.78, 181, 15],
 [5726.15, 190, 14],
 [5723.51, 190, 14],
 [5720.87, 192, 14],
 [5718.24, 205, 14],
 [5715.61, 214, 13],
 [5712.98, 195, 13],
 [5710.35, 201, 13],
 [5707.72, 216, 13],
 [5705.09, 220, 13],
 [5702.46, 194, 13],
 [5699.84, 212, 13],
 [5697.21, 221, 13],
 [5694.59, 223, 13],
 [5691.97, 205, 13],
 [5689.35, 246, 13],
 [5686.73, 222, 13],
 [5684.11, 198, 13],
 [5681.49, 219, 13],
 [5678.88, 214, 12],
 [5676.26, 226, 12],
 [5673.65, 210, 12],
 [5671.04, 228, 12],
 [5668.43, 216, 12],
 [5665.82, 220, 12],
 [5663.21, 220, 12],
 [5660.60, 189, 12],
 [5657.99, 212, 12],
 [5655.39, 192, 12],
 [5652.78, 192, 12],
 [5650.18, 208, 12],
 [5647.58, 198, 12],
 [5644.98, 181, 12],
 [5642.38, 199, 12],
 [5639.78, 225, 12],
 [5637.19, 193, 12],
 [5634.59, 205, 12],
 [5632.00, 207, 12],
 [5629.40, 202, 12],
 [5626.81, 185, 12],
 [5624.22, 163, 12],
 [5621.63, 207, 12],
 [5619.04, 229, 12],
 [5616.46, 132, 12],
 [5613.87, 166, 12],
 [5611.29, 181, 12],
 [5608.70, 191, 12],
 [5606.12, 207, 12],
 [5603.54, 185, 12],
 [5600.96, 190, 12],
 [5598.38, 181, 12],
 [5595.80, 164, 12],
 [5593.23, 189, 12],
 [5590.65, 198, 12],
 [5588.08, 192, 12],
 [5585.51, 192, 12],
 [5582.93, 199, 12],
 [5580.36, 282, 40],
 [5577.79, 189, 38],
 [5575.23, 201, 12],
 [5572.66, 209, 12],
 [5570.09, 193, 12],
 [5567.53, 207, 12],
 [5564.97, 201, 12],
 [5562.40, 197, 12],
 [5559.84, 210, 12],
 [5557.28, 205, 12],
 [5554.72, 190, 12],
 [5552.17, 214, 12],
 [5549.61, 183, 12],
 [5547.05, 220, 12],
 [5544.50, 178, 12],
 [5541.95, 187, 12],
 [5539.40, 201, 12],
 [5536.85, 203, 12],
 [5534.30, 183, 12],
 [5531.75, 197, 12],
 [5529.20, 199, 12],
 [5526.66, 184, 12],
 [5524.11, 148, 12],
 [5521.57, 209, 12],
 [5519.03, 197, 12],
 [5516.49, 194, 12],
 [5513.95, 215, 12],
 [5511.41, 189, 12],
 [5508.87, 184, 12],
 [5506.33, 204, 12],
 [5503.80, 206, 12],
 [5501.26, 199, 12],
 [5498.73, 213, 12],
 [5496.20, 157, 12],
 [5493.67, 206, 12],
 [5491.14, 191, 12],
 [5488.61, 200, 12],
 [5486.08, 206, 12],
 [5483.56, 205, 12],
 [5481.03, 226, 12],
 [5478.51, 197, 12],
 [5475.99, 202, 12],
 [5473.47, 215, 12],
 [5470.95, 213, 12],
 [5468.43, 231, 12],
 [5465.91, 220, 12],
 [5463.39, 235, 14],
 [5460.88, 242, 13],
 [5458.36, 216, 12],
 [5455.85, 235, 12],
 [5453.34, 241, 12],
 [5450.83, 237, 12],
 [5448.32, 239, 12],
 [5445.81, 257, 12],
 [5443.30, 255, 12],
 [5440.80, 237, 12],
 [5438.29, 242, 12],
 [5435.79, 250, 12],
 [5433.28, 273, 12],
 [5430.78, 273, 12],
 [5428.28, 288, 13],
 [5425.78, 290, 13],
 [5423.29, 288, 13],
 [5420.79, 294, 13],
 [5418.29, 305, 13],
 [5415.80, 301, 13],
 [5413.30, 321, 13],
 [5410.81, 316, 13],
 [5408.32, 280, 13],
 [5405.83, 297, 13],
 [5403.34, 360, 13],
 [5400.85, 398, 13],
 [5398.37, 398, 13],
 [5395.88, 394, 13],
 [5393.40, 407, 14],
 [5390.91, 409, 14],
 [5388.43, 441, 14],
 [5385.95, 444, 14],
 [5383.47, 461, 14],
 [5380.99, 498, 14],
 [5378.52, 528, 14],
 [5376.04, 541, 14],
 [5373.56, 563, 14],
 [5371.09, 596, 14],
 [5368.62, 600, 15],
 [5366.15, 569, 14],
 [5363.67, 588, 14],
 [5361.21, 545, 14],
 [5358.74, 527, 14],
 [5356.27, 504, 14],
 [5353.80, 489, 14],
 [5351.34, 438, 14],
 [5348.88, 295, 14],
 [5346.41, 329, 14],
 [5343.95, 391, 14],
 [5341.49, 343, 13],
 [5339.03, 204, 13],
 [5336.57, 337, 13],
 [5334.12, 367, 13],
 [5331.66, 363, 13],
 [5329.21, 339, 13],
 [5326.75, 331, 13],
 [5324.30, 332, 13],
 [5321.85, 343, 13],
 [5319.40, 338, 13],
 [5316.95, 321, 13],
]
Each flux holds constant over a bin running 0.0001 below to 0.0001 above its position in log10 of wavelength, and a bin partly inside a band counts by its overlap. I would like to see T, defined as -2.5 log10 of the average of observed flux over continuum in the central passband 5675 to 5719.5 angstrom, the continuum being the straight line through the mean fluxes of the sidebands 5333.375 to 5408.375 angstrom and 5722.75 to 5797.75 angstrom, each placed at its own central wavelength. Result 0.114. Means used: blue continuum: 440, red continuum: 198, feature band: 214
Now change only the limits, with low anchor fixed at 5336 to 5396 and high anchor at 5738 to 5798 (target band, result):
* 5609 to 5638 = 0.477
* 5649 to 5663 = 0.329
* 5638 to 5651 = 0.351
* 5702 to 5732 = 0.156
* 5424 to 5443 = 0.491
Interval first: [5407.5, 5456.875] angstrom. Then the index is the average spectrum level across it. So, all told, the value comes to 271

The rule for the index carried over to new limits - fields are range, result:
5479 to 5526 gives 197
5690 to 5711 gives 213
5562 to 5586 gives 208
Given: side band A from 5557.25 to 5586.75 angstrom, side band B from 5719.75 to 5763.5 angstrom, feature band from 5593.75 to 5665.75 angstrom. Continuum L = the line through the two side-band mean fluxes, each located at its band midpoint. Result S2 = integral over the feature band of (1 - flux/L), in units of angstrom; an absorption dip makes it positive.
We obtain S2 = 3.7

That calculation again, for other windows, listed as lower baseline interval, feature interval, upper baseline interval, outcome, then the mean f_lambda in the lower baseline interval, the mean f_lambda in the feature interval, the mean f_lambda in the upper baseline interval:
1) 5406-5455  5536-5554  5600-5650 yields 2.2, 273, 198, 192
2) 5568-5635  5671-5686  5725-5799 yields -1.5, 194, 215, 198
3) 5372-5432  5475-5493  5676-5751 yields 7.0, 380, 204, 208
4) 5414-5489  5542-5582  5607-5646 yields 1.2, 245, 205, 191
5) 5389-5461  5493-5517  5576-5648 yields 5.3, 297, 197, 194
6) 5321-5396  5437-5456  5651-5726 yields 6.7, 437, 243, 210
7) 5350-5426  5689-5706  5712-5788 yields 1.3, 433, 216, 200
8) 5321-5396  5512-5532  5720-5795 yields 8.7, 437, 193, 198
